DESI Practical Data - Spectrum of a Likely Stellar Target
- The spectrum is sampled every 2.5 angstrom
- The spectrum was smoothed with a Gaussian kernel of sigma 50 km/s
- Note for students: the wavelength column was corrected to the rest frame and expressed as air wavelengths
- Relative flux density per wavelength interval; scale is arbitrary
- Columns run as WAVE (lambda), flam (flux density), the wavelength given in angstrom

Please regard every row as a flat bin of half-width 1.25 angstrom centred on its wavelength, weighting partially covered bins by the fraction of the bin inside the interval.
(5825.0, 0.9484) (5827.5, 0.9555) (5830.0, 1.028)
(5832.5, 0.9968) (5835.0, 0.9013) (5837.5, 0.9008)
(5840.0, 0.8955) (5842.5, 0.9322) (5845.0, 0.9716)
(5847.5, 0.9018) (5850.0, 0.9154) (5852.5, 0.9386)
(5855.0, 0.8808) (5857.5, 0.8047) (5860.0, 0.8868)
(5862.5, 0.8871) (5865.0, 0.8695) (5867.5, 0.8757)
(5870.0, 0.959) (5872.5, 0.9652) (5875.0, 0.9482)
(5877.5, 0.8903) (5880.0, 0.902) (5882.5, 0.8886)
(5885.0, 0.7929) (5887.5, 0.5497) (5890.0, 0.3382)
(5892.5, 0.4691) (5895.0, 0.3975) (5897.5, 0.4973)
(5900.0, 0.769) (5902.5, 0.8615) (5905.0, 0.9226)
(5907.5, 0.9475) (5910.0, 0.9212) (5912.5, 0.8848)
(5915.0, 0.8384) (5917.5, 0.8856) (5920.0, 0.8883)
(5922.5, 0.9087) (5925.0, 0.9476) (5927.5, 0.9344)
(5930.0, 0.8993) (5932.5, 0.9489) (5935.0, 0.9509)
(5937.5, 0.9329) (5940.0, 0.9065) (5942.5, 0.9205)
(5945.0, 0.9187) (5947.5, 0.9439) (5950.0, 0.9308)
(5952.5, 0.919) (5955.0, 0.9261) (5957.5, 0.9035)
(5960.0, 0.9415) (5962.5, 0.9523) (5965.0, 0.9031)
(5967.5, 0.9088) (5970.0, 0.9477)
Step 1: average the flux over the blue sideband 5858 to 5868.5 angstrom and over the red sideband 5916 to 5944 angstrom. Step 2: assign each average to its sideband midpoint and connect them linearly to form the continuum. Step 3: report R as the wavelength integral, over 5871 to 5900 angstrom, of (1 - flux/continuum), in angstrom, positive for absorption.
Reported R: 6.1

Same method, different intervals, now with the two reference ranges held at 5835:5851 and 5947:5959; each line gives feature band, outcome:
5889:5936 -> 6.1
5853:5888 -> 1.8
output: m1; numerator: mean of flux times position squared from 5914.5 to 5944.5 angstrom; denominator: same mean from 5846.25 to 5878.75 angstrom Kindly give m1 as 1.04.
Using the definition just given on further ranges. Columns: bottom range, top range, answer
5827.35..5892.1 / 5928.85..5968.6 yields 1.10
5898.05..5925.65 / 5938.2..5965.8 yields 1.07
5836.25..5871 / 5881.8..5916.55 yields 0.81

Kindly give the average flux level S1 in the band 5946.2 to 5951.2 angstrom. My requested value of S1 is 0.937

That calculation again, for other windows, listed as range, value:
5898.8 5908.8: 0.876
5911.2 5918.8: 0.87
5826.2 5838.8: 0.956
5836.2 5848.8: 0.92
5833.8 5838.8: 0.901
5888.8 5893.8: 0.404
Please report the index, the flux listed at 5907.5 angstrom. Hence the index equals 0.9475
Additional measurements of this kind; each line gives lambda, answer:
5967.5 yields 0.9088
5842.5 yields 0.9322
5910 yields 0.9212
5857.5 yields 0.8047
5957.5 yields 0.9035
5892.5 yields 0.4691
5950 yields 0.9308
